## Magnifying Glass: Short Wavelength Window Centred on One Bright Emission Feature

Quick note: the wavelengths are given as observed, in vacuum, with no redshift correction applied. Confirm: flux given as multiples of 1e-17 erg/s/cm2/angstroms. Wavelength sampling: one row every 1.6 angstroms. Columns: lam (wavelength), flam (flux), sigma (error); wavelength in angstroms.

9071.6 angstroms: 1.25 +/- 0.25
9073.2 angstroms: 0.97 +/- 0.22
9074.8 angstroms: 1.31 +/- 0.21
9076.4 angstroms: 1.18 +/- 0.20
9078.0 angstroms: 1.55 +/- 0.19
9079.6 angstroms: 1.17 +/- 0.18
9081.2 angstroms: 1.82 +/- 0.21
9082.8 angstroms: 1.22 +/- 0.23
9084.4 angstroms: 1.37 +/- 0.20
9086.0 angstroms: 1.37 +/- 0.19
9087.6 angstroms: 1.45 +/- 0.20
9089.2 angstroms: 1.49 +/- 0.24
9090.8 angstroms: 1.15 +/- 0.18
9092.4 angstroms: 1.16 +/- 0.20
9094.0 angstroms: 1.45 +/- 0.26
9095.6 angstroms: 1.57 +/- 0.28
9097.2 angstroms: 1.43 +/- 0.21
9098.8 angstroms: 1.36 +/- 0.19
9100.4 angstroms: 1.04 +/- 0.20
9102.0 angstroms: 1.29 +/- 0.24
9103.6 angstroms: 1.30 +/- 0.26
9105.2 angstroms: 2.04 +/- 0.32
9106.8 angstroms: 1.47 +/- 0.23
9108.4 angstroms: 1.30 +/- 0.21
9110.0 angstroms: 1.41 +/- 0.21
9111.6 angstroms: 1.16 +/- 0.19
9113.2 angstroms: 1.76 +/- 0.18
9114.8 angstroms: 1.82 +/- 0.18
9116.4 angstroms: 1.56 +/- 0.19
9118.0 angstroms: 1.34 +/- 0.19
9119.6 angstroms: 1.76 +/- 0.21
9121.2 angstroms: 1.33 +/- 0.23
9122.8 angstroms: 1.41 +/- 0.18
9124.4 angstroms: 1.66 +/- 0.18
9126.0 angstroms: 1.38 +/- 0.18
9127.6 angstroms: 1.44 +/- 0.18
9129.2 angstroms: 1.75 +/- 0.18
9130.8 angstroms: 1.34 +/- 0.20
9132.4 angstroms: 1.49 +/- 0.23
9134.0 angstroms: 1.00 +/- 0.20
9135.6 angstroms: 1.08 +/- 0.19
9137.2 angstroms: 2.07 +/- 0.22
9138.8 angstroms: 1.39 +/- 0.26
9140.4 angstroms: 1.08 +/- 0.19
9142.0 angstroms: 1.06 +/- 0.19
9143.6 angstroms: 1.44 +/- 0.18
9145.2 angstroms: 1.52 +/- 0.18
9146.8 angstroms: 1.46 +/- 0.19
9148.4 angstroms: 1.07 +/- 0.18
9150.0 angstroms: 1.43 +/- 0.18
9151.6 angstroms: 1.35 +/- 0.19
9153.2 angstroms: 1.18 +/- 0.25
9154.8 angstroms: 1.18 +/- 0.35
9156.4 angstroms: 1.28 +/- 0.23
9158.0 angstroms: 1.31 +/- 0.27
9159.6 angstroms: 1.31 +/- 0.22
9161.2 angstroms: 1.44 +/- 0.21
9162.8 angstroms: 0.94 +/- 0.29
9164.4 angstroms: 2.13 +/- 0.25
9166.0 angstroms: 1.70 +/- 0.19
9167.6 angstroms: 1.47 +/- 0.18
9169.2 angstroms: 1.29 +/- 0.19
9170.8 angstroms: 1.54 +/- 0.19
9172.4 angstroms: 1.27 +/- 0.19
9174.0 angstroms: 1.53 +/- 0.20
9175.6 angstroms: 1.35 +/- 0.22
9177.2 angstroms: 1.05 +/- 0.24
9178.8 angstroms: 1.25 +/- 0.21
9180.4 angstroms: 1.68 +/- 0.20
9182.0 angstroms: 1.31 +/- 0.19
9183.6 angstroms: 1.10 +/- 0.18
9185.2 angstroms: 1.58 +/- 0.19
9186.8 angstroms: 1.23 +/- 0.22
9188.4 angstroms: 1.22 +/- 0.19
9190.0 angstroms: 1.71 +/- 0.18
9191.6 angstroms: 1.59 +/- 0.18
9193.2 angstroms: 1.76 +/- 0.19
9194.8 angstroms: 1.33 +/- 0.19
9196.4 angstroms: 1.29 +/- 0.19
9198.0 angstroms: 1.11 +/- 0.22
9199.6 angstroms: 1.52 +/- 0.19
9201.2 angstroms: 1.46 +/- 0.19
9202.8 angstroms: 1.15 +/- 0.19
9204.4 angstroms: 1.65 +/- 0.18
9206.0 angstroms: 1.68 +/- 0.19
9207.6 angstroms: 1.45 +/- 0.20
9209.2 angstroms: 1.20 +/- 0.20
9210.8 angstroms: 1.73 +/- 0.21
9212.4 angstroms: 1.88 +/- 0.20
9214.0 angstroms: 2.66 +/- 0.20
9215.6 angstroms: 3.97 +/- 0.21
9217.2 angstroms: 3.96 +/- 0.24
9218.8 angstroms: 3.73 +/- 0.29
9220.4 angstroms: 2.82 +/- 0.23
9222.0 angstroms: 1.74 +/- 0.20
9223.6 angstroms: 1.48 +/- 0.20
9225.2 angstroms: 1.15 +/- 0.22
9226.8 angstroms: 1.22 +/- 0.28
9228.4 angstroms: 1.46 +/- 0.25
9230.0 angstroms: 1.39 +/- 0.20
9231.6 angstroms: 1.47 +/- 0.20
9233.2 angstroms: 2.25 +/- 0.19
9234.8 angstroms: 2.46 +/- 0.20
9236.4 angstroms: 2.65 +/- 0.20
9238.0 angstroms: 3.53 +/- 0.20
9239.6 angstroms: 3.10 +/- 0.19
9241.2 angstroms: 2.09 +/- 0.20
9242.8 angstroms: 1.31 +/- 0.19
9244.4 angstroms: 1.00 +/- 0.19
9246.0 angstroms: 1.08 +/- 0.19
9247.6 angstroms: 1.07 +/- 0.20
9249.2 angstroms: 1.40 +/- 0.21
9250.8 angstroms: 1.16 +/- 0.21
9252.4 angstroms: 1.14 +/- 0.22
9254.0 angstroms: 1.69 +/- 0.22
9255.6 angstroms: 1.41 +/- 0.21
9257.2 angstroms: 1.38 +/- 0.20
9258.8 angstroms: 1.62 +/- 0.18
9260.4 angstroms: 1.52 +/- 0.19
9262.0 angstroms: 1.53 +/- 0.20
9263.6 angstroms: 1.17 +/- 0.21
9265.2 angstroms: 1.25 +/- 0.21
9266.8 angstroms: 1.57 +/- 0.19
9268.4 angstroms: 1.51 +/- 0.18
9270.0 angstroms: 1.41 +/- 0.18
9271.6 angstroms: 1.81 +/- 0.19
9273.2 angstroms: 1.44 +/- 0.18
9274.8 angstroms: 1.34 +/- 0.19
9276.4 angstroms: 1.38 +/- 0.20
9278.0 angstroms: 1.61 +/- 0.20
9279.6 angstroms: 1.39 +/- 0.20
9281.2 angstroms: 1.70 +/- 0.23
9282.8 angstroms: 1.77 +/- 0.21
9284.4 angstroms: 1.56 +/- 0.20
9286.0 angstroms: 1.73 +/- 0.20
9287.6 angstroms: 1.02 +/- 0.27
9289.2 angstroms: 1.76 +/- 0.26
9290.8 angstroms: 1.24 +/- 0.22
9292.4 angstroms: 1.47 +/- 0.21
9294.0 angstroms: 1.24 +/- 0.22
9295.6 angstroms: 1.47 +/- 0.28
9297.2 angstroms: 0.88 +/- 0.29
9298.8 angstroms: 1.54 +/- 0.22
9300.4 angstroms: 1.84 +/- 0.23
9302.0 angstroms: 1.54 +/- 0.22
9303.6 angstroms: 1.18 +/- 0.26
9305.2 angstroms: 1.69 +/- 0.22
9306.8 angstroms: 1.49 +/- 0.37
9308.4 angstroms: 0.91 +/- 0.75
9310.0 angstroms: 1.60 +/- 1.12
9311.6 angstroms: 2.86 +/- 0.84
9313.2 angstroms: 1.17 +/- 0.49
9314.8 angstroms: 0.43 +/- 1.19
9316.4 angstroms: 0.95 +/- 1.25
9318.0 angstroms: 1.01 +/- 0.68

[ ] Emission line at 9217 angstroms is [S II] 6716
